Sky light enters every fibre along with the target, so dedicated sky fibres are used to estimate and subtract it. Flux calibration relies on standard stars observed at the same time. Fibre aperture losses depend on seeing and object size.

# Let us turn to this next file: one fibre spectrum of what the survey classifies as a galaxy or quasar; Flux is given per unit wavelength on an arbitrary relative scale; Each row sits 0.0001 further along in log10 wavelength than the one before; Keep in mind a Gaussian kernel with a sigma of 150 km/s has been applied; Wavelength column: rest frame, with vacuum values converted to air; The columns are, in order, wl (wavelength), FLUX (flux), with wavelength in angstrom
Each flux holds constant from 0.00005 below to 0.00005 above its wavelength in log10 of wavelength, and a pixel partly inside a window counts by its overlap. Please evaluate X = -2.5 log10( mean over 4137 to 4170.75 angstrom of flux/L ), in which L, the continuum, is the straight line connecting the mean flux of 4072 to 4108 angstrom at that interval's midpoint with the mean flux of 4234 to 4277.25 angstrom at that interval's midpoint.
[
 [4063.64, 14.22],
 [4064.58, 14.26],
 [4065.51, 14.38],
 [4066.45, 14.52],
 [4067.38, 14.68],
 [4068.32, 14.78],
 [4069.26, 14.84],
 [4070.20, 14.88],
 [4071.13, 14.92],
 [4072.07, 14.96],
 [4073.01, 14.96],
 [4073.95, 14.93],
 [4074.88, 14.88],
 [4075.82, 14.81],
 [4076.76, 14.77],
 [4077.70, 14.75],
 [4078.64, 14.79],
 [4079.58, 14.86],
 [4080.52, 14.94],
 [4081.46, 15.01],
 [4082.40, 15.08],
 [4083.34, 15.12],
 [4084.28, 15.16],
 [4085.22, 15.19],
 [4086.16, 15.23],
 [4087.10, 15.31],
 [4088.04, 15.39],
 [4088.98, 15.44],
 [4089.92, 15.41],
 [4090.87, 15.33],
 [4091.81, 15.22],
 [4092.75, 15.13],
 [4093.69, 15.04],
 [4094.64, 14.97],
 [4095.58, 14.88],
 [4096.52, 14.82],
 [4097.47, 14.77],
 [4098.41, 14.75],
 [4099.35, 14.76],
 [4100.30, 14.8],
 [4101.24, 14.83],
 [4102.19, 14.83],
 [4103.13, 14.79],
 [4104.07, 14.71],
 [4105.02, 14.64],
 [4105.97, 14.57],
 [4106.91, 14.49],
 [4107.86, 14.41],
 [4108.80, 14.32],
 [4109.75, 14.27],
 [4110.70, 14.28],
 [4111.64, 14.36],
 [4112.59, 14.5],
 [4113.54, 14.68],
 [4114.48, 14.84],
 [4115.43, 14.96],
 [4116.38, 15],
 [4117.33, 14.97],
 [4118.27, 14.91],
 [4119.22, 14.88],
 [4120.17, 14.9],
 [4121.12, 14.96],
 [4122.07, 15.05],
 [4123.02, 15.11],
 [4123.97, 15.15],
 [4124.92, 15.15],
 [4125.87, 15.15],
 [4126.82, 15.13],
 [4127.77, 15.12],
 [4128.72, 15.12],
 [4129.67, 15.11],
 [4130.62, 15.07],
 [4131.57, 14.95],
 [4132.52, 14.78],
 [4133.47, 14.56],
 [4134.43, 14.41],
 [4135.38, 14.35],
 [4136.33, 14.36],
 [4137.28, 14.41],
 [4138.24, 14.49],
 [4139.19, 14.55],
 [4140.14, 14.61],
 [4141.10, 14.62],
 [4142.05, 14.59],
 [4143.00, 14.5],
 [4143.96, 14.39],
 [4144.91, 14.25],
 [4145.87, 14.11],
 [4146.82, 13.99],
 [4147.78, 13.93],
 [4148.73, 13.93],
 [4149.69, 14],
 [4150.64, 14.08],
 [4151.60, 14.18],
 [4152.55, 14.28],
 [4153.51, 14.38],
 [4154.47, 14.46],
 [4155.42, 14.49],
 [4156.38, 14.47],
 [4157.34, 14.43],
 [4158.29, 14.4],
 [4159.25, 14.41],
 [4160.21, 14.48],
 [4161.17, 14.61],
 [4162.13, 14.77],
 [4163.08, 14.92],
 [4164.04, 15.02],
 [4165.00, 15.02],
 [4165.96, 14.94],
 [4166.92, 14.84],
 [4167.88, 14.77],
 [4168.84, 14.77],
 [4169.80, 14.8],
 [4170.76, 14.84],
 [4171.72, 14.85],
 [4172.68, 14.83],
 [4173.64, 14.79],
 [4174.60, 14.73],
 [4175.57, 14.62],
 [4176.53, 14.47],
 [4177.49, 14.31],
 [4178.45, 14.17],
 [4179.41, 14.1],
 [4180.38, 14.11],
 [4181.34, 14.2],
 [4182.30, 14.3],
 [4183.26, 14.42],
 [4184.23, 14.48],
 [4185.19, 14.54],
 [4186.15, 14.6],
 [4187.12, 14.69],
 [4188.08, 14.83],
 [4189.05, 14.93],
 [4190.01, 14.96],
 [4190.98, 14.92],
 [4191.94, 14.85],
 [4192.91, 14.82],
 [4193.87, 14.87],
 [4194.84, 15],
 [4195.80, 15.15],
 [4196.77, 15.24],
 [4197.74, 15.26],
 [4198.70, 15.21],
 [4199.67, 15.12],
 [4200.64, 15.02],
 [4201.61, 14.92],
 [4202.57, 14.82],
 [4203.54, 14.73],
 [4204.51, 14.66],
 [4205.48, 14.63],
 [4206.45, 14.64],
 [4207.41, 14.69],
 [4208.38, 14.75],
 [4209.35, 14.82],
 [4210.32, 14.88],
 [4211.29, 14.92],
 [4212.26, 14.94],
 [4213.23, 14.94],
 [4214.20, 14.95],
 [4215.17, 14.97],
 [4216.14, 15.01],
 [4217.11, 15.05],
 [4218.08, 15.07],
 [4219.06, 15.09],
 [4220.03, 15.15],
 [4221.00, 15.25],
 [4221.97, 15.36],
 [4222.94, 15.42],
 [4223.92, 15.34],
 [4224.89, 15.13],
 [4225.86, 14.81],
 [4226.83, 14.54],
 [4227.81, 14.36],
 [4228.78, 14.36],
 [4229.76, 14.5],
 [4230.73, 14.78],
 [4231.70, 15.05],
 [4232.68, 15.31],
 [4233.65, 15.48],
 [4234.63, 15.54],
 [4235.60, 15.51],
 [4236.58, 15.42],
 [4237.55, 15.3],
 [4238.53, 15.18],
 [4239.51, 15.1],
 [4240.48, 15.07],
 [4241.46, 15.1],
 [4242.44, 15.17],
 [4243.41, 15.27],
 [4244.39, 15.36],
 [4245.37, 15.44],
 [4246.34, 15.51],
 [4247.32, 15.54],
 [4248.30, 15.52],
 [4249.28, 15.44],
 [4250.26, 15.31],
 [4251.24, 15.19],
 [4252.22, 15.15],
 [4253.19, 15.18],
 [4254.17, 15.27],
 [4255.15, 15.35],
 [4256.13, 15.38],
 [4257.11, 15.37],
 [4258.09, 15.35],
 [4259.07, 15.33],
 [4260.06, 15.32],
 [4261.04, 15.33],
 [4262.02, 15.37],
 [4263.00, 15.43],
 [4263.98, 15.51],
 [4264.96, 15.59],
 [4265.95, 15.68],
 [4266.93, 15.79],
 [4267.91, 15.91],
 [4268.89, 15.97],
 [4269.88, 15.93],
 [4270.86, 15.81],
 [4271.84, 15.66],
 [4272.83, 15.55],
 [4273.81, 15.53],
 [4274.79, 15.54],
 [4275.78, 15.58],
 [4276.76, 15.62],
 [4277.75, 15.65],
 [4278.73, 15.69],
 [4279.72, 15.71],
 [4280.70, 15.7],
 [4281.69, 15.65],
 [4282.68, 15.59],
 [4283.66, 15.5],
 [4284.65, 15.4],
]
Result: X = 0.05 mag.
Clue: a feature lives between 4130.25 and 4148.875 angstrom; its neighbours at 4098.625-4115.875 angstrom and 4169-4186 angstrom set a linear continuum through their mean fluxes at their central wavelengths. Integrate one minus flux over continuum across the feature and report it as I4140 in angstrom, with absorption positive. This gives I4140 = 0.2 angstrom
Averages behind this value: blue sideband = 14.6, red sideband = 14.5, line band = 14.4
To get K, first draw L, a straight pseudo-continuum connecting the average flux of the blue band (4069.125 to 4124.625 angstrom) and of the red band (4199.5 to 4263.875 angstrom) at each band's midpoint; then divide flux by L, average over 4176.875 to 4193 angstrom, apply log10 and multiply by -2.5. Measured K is 0.04 mag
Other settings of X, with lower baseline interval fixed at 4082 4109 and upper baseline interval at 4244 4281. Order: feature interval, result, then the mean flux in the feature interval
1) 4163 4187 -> 0.04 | 14.6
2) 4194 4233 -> 0.03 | 14.9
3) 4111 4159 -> 0.03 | 14.6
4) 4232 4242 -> 0.01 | 15.3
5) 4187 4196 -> 0.03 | 14.9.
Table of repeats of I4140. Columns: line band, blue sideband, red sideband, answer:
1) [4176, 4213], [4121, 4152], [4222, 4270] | 0.6 angstrom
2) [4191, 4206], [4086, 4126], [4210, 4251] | 0.1 angstrom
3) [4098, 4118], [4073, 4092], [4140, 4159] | 0.2 angstrom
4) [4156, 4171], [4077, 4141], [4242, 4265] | 0.3 angstrom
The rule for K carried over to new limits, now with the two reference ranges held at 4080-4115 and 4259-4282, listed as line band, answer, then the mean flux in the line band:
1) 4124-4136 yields 0.01 mag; 14.9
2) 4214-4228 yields 0.03 mag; 15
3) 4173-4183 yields 0.06 mag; 14.4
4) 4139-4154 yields 0.06 mag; 14.3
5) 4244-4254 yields 0.01 mag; 15.4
